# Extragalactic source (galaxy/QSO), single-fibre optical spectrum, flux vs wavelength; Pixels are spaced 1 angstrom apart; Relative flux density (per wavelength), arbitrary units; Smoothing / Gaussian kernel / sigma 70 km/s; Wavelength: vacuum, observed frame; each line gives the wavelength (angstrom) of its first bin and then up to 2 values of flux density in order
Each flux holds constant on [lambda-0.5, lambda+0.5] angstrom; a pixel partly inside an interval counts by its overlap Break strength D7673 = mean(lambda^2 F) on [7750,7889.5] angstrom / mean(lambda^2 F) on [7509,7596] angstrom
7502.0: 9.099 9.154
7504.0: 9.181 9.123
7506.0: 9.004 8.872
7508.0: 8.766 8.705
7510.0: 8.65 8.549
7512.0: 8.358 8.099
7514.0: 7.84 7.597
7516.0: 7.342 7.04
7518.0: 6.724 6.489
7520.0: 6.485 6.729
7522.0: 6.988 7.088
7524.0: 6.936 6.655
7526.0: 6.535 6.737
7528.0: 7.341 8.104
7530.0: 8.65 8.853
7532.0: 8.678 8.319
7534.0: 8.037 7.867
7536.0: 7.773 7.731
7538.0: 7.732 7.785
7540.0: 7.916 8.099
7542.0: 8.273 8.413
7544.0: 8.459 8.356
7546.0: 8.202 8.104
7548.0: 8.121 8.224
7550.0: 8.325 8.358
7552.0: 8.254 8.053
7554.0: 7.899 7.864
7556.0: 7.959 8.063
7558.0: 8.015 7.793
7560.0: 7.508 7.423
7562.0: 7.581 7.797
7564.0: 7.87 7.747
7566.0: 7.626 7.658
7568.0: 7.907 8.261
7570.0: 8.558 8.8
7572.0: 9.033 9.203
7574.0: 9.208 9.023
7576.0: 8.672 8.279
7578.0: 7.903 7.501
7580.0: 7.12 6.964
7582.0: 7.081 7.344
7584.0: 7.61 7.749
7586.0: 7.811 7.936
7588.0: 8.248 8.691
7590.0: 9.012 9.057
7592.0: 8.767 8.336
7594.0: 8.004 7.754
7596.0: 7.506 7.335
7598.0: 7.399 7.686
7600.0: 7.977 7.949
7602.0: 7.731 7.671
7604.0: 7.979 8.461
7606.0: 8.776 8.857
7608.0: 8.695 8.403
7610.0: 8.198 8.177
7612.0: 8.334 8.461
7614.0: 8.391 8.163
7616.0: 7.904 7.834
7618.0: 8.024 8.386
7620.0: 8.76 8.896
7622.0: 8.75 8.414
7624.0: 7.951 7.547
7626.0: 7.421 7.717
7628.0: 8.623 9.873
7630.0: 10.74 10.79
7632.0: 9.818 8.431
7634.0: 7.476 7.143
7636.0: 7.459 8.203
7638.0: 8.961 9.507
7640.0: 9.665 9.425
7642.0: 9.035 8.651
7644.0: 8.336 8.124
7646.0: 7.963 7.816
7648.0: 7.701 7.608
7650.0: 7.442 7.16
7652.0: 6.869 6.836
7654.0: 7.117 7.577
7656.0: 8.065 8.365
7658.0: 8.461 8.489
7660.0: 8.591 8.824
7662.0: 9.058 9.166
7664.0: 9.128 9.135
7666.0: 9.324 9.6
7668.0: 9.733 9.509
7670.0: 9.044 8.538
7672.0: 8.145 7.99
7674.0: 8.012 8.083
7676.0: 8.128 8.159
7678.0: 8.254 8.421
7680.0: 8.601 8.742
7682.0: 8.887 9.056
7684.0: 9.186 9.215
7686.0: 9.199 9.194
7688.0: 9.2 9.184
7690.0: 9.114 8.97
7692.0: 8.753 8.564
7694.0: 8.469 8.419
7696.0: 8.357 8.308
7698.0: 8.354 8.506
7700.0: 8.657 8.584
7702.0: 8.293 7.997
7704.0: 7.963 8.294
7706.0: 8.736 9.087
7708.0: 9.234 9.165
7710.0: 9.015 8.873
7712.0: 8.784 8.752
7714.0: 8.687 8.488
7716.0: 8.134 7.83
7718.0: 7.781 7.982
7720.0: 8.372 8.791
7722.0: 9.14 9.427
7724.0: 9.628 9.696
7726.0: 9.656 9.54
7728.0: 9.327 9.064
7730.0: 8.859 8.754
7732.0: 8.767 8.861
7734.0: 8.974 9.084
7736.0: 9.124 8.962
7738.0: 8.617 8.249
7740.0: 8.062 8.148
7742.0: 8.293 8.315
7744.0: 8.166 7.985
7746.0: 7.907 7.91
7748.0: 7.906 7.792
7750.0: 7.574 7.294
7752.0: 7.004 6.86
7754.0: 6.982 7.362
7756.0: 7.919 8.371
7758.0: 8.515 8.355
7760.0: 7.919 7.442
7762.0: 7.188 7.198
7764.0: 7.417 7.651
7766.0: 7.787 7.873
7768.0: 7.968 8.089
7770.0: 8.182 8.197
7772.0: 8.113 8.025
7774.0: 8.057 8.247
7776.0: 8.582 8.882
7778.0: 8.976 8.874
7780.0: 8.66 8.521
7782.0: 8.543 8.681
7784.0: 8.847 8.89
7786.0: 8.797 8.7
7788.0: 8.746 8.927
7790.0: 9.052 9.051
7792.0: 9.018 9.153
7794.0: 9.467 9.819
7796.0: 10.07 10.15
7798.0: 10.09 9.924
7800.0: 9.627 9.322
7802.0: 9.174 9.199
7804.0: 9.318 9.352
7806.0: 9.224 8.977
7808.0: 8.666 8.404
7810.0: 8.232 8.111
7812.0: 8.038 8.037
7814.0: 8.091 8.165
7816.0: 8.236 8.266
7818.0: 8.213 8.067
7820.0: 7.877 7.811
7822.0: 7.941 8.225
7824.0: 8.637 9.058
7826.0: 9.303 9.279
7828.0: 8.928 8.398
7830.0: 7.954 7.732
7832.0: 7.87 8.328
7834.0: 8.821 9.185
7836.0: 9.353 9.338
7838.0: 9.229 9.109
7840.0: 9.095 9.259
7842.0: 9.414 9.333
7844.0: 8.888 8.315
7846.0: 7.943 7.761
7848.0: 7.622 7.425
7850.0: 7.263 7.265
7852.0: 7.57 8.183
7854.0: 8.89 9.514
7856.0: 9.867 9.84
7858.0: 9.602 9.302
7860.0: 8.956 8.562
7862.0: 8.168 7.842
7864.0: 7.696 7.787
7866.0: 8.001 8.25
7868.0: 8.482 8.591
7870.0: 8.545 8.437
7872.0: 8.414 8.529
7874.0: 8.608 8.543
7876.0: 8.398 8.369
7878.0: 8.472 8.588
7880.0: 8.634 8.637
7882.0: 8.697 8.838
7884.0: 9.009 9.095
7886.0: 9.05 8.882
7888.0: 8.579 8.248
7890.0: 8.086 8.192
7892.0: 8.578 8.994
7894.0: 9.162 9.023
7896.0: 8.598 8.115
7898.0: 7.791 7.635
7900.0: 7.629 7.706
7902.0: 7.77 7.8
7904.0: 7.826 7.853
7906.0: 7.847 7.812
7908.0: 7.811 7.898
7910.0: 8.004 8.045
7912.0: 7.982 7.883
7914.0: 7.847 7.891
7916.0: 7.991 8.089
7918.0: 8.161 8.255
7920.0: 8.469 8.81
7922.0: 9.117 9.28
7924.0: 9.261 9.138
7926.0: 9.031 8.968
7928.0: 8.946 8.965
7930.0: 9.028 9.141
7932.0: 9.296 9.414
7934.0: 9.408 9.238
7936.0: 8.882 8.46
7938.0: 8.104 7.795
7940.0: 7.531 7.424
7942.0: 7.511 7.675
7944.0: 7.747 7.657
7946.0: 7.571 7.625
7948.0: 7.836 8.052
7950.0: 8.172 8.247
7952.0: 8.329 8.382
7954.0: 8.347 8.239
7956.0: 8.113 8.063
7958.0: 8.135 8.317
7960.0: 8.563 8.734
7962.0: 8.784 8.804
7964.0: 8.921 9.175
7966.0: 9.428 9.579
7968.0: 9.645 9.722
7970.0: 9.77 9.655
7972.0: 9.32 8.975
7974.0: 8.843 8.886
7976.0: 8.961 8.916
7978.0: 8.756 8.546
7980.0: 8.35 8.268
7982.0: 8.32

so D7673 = 1.15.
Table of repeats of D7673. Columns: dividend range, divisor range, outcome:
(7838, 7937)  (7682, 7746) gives 1.02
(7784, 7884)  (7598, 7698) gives 1.07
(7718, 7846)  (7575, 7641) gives 1.08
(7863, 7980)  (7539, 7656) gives 1.13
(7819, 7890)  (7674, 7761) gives 1.04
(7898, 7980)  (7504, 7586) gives 1.18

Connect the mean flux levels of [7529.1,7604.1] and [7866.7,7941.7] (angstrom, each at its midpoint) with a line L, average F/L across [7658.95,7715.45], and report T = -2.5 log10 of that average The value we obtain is -0.07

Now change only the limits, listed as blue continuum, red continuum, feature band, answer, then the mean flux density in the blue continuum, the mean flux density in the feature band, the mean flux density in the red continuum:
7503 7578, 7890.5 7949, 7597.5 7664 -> -0.031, 8.01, 8.31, 8.3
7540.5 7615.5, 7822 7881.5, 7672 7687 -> -0.038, 8.11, 8.57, 8.56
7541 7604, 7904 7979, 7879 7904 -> 0.002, 8.05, 8.44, 8.52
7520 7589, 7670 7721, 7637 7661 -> 0.024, 7.92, 8.18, 8.58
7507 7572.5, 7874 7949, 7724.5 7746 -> -0.081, 7.88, 8.77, 8.37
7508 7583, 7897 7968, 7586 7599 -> -0.026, 7.89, 8.14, 8.34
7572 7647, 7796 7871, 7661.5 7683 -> -0.044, 8.32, 8.75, 8.64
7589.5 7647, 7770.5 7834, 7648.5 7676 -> 0.015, 8.4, 8.36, 8.72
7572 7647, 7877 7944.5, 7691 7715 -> -0.034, 8.32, 8.61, 8.41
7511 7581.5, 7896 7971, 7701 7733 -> -0.086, 7.87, 8.78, 8.39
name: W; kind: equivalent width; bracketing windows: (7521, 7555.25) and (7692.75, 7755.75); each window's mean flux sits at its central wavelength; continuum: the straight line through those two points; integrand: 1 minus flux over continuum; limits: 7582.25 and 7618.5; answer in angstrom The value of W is -0.13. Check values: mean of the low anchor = 7.89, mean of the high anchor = 8.47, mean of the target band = 8.11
